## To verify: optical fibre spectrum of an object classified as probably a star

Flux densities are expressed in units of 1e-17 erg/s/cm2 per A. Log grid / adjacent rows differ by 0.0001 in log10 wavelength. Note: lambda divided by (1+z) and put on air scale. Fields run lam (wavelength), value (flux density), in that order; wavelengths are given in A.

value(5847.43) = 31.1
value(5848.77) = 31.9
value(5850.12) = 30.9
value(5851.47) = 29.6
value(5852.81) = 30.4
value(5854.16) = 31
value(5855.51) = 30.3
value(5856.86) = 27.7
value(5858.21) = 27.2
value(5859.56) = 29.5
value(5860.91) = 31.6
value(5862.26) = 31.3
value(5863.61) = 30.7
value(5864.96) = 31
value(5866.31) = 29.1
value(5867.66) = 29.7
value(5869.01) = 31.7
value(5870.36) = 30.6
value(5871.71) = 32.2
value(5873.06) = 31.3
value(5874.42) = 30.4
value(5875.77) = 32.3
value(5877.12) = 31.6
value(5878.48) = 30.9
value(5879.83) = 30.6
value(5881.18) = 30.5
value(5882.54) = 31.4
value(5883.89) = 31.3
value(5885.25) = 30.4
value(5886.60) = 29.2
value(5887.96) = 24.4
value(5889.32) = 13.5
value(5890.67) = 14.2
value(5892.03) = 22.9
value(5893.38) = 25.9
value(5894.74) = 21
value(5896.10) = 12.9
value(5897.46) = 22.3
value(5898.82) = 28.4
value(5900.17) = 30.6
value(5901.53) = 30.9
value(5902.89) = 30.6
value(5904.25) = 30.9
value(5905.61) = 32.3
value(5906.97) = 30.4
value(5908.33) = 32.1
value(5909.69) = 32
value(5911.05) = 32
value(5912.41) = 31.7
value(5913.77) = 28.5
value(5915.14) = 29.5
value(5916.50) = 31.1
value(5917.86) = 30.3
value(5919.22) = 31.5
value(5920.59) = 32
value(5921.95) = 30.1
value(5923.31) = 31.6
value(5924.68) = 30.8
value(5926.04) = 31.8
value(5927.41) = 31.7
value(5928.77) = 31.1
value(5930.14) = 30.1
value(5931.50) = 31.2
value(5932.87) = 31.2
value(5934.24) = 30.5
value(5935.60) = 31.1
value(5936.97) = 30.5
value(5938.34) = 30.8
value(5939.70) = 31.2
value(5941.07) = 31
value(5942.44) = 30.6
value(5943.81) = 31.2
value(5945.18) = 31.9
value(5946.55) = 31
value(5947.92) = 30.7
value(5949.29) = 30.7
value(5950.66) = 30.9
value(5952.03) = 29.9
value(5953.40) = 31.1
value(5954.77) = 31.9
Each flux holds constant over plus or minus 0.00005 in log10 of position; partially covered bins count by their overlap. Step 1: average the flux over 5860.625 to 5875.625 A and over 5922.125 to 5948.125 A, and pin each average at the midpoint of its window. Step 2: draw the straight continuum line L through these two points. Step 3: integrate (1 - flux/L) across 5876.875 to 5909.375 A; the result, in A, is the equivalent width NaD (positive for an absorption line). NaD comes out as 4.1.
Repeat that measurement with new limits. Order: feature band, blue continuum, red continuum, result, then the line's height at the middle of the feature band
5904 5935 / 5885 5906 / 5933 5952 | -3.55 A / 27.9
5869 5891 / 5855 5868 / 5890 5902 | -2.03 A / 26.2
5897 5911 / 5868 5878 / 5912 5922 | 0.25 A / 30.8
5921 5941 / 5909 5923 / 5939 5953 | -0.06 A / 30.9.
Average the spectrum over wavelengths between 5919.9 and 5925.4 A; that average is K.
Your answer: 31.1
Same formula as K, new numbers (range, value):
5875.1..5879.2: 31.6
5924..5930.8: 31.1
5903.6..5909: 31.4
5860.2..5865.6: 31.1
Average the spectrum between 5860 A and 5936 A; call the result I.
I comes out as 29.3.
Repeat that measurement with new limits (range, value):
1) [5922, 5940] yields 31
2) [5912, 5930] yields 30.9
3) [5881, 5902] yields 24.8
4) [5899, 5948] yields 31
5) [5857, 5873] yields 30.4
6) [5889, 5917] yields 27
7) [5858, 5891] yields 29.2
